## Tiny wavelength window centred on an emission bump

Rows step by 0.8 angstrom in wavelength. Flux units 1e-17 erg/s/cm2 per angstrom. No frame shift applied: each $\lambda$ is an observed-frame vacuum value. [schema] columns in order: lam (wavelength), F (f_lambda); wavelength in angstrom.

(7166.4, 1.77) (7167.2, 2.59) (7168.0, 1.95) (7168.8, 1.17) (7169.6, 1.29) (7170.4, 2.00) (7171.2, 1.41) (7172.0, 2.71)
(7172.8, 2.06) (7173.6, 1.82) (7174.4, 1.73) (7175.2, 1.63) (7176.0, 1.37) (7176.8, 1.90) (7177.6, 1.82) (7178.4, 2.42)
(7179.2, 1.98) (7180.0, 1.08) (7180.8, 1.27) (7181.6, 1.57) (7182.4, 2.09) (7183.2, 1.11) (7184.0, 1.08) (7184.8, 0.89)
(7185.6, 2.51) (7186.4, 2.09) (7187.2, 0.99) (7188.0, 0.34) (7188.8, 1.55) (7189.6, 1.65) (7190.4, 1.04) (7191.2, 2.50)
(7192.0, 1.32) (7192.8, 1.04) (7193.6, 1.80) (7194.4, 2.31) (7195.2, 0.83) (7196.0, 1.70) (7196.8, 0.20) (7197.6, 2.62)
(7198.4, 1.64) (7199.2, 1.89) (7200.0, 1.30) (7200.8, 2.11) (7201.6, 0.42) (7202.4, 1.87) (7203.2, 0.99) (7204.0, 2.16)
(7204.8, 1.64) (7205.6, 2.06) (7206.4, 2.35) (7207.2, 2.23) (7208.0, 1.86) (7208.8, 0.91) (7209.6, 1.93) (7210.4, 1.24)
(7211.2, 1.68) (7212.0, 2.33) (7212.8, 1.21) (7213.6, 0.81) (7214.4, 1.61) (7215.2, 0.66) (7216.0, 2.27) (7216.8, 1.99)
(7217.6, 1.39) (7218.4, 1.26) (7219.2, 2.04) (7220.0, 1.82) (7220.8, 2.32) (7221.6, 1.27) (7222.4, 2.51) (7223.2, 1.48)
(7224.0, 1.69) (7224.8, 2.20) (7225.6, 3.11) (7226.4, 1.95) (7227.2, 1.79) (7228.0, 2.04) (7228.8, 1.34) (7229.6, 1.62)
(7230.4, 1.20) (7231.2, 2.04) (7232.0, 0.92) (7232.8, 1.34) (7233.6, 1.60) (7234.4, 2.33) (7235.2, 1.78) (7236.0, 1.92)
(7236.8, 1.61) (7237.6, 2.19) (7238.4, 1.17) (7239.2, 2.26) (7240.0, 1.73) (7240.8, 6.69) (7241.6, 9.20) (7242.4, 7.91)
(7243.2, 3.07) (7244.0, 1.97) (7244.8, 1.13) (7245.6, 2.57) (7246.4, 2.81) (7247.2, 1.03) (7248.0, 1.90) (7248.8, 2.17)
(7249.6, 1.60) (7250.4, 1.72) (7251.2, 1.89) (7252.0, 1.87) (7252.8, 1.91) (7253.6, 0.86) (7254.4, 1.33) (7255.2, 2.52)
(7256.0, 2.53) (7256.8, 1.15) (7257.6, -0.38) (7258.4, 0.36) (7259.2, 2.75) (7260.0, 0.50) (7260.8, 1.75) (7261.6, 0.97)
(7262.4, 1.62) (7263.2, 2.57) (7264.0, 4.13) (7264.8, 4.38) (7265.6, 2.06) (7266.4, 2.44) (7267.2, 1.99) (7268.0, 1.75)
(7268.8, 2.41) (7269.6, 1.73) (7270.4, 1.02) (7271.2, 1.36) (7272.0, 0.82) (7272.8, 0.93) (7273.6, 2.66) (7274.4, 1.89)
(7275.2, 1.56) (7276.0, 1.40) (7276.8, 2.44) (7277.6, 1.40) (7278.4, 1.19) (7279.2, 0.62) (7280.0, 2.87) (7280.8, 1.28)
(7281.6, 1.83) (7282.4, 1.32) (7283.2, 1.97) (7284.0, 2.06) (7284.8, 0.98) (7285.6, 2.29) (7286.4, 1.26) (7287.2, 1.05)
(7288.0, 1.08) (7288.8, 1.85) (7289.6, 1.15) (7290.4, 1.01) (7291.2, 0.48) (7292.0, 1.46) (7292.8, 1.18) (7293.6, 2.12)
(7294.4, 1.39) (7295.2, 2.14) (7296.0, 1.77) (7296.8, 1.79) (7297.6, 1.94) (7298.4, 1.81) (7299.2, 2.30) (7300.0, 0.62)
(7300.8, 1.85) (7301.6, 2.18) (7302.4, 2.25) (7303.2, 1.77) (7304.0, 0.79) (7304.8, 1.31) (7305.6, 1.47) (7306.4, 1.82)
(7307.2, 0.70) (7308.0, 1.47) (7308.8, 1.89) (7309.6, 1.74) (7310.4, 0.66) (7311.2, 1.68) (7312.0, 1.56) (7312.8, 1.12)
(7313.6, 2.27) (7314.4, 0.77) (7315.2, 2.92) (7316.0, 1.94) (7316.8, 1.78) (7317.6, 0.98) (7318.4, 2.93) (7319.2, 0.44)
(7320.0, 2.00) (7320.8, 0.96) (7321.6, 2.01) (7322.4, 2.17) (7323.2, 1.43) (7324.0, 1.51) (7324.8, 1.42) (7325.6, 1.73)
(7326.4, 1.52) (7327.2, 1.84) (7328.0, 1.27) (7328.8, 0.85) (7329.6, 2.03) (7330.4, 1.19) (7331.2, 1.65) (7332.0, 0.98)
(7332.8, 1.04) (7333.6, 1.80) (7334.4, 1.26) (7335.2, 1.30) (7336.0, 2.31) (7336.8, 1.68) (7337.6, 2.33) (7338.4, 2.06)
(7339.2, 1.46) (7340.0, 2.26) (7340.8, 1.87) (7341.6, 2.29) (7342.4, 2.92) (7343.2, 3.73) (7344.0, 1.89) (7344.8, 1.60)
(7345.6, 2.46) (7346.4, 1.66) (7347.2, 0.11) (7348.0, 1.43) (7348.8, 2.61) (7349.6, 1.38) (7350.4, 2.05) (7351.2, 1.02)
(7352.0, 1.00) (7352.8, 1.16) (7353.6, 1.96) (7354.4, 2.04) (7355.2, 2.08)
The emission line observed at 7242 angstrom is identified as H-alpha 6563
